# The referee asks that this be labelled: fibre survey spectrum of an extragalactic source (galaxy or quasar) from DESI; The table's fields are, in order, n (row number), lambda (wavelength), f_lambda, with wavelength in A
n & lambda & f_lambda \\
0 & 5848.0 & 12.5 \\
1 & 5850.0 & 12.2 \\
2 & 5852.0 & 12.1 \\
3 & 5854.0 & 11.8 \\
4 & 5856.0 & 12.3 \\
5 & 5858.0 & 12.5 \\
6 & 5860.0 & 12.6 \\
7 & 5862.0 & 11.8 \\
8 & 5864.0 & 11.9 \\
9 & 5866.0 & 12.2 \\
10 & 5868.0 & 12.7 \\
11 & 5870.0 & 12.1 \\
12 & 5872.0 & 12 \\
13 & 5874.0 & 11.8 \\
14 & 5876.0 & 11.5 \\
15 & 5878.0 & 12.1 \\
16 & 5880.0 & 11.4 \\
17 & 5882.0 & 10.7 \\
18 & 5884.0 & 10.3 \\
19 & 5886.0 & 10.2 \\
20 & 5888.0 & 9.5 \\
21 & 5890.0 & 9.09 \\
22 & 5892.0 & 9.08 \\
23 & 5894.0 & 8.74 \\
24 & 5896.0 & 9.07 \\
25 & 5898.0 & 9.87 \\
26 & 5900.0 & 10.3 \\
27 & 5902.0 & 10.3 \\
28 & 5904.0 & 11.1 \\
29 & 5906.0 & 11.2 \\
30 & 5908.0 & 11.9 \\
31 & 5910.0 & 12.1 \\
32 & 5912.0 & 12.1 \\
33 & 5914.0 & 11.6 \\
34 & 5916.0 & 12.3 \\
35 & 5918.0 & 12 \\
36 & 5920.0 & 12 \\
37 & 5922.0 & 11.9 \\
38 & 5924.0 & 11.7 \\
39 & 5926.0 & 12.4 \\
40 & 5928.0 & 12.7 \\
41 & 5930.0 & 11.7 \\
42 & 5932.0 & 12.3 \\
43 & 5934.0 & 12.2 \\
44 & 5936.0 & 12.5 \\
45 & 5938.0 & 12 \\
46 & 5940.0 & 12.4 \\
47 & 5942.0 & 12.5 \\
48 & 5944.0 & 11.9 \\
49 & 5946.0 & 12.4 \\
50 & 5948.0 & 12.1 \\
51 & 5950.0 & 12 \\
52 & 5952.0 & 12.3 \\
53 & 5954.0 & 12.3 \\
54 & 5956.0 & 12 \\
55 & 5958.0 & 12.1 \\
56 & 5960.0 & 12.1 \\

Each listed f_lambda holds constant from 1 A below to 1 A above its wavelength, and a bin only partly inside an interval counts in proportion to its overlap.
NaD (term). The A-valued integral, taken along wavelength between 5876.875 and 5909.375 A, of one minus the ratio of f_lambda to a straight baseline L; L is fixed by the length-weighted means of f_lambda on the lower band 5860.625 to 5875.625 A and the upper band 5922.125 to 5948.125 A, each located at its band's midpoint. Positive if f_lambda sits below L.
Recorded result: 4.8 A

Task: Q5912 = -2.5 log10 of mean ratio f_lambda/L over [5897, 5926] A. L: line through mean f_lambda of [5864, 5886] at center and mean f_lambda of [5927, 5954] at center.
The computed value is 0.04 mag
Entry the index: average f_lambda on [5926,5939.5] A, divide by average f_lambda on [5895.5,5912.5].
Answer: 1.12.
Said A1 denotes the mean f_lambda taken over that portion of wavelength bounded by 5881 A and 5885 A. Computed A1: 10.5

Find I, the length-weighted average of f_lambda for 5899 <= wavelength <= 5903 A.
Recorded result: 10.3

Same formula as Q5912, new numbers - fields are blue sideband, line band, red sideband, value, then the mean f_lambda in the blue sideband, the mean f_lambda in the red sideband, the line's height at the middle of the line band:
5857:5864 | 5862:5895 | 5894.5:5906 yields 0.034 mag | 12.2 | 10.2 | 11.3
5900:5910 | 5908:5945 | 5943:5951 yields -0.045 mag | 11.1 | 12.1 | 11.6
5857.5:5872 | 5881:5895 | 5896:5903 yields 0.116 mag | 12.2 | 10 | 10.7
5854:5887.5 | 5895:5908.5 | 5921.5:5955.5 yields 0.141 mag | 11.7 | 12.2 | 11.9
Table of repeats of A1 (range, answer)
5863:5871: 12.2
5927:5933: 12.2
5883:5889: 10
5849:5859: 12.2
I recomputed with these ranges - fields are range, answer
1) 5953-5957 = 12.2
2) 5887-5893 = 9.22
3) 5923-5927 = 12.1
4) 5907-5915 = 11.9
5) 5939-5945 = 12.3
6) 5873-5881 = 11.7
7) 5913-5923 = 12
